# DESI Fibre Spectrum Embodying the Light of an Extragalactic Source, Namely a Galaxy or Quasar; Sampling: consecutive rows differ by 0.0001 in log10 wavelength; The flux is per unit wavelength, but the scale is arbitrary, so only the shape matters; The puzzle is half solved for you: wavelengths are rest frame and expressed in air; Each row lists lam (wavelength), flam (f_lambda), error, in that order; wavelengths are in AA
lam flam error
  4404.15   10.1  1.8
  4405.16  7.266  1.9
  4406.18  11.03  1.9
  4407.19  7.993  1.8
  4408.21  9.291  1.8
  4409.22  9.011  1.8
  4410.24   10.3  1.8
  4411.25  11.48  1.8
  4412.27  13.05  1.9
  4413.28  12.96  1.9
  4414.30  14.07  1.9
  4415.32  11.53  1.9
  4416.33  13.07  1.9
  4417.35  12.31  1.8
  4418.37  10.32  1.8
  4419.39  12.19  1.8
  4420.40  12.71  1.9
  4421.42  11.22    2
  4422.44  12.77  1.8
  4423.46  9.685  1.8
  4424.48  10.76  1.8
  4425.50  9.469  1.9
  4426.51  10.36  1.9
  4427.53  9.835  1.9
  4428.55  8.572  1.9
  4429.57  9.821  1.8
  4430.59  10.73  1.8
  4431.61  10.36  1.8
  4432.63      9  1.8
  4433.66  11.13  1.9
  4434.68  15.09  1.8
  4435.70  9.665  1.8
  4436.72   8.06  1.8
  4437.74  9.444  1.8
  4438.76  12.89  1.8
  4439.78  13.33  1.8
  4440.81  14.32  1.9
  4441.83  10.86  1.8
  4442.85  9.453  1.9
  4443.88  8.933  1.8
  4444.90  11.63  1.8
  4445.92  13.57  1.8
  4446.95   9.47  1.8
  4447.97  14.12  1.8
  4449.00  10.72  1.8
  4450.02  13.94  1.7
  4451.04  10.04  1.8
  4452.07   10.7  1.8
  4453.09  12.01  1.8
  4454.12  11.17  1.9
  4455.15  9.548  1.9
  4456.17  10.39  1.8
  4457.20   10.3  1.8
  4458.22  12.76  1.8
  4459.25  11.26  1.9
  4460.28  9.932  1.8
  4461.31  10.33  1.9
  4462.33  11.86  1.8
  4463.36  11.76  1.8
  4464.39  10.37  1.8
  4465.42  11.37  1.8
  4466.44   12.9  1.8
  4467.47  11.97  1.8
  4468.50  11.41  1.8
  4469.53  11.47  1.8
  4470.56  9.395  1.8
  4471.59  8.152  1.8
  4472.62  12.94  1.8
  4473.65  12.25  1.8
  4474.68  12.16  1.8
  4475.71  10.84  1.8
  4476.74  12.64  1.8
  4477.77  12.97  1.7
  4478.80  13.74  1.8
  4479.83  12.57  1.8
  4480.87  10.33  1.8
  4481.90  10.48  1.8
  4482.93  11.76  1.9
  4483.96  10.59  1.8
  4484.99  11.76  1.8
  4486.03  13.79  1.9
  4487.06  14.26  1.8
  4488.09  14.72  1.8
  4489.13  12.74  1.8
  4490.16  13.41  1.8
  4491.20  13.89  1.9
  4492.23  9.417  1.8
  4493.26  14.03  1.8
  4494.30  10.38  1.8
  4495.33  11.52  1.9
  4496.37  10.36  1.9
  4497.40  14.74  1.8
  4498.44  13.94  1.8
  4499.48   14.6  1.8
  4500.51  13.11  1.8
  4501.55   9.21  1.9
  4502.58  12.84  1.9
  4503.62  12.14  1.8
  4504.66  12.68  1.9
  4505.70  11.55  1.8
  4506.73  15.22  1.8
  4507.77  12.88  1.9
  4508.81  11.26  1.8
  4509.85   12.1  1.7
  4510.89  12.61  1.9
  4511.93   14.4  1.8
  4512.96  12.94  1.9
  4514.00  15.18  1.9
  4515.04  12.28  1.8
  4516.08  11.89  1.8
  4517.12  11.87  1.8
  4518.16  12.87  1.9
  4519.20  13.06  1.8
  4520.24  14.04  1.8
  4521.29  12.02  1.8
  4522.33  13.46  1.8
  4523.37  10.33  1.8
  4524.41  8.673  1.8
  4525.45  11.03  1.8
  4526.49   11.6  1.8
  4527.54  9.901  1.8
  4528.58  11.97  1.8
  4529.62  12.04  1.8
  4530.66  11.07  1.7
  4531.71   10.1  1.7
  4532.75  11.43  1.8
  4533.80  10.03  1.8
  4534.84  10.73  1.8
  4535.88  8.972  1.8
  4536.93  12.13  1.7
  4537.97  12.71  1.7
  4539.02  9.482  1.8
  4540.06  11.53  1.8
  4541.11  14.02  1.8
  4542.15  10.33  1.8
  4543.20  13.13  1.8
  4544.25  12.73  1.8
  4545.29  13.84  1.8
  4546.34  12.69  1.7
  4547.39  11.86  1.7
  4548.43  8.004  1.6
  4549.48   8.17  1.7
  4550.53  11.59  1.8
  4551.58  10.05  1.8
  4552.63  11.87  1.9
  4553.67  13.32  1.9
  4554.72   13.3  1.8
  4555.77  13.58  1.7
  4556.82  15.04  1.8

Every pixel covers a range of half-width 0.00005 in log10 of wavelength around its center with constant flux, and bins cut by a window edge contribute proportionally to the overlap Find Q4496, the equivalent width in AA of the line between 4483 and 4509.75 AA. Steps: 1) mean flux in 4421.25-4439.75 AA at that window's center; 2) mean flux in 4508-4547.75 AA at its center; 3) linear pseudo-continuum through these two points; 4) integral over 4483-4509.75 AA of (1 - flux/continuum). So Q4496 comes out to -2.6 AA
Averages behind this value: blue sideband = 10.6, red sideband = 11.9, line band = 12.6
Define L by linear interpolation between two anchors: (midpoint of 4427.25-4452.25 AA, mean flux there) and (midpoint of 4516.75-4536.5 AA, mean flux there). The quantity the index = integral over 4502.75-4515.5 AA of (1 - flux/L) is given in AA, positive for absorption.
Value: -1.89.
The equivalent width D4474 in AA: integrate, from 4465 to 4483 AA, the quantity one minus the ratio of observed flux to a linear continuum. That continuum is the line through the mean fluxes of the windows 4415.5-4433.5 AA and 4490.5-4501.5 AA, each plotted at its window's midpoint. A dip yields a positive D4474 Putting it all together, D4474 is 0.5 AA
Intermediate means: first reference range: 10.8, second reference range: 12.5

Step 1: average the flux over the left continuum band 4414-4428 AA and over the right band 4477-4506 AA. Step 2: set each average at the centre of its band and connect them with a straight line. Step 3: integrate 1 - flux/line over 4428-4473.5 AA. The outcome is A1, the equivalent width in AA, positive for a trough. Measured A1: 2.9 AA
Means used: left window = 11.4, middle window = 11.1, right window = 12.4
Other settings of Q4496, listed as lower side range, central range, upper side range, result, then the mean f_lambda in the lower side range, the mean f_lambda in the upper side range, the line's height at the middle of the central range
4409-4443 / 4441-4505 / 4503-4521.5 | 1.8 AA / 11.2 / 12.8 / 12.1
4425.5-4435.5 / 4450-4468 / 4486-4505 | 0.4 AA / 10.5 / 12.7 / 11.4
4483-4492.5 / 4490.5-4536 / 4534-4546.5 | 0.8 AA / 12.8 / 11.8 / 12.3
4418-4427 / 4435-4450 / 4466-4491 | 0.2 AA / 11.1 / 12.1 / 11.4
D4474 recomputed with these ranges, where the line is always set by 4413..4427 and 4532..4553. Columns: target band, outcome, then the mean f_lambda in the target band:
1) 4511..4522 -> -1.66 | 13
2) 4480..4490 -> -0.77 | 12.3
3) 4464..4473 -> 0.31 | 11.1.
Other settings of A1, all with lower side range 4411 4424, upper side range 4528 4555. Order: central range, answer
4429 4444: 1.4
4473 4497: -1.0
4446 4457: 0.6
